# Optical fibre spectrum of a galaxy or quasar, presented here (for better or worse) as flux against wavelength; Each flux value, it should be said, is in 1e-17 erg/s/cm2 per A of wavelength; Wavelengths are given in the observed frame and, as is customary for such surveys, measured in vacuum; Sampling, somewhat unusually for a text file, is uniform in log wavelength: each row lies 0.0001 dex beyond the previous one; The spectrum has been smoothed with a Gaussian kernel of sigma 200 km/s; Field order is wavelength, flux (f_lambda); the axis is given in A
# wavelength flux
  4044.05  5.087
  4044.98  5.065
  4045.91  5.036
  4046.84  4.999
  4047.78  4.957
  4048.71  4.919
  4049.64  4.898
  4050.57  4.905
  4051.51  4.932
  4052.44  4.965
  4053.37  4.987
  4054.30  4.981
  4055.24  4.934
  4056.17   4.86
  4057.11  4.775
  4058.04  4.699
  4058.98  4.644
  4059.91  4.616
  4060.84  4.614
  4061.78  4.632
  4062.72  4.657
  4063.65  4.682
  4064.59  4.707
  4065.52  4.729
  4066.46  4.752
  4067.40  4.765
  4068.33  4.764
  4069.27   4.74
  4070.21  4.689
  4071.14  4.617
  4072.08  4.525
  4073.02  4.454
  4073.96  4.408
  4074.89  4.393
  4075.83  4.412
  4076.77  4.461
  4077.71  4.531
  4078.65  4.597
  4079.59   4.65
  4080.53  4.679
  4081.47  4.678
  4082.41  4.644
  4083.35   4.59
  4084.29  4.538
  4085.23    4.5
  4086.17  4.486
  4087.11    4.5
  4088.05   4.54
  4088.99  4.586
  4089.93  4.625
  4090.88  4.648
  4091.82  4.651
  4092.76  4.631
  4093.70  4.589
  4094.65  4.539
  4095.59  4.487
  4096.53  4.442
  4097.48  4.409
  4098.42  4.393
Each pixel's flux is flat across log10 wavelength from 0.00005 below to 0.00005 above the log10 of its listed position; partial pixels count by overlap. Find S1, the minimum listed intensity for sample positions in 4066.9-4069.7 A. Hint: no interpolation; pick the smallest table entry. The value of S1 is 4.74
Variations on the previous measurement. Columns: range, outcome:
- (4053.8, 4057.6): 4.775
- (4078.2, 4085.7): 4.5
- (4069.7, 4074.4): 4.408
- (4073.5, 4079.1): 4.393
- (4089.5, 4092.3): 4.625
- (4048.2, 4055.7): 4.898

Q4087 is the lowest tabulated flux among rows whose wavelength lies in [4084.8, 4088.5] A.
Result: 4.486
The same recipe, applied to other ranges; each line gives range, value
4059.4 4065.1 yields 4.614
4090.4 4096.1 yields 4.487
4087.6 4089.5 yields 4.54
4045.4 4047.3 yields 4.999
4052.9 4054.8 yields 4.981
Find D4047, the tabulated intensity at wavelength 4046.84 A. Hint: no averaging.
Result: 4.999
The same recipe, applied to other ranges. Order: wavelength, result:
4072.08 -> 4.525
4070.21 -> 4.689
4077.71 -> 4.531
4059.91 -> 4.616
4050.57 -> 4.905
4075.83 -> 4.412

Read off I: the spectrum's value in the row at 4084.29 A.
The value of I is 4.538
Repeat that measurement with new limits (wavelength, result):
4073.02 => 4.454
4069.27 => 4.74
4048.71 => 4.919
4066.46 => 4.752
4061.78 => 4.632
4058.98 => 4.644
